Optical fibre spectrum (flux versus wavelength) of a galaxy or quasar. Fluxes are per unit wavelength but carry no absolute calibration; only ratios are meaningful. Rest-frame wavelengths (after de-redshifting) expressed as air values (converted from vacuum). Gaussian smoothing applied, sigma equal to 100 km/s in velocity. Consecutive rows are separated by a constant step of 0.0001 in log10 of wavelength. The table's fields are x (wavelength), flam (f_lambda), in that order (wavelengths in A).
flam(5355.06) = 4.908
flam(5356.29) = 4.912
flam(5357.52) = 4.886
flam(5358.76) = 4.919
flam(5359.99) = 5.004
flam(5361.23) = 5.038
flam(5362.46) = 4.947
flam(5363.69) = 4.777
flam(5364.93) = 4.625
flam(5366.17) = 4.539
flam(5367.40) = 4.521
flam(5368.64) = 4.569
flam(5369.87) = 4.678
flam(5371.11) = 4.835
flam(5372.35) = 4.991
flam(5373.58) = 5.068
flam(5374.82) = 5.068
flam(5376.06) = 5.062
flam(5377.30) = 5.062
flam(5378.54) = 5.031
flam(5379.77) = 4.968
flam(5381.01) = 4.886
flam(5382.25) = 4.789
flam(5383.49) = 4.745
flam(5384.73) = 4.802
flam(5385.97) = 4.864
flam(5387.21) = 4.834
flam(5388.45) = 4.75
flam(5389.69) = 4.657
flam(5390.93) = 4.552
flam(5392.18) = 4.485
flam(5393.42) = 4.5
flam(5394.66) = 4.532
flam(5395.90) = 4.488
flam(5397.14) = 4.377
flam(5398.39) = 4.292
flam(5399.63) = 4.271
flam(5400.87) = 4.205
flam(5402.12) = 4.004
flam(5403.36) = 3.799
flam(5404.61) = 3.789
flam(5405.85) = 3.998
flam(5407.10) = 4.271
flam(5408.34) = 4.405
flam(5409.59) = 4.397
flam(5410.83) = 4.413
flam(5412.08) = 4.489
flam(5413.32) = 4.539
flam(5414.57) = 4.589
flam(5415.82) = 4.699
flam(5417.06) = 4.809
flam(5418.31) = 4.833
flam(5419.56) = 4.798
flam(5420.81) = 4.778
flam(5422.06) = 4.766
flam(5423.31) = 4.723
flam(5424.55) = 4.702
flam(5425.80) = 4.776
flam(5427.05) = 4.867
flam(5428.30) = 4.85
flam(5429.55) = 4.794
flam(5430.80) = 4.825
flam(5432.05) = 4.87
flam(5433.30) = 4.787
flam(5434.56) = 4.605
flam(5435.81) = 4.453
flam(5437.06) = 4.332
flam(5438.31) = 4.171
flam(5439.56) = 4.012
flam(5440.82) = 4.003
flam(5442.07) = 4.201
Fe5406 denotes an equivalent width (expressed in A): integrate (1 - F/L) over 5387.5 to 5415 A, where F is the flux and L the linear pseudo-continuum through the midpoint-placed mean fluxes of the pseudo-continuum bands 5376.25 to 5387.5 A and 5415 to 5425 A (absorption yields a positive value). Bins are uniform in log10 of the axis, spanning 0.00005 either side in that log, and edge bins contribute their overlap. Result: 2.7 A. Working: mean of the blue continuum 4.9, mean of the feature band 4.36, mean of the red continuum 4.76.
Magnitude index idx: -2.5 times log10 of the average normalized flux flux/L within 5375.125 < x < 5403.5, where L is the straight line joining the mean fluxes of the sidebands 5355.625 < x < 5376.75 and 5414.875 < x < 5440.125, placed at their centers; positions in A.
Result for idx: 0.04 mag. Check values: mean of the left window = 4.85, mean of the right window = 4.67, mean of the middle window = 4.63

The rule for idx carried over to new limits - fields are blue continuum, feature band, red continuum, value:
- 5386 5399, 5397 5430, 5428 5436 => 0.04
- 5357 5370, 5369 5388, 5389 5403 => -0.07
